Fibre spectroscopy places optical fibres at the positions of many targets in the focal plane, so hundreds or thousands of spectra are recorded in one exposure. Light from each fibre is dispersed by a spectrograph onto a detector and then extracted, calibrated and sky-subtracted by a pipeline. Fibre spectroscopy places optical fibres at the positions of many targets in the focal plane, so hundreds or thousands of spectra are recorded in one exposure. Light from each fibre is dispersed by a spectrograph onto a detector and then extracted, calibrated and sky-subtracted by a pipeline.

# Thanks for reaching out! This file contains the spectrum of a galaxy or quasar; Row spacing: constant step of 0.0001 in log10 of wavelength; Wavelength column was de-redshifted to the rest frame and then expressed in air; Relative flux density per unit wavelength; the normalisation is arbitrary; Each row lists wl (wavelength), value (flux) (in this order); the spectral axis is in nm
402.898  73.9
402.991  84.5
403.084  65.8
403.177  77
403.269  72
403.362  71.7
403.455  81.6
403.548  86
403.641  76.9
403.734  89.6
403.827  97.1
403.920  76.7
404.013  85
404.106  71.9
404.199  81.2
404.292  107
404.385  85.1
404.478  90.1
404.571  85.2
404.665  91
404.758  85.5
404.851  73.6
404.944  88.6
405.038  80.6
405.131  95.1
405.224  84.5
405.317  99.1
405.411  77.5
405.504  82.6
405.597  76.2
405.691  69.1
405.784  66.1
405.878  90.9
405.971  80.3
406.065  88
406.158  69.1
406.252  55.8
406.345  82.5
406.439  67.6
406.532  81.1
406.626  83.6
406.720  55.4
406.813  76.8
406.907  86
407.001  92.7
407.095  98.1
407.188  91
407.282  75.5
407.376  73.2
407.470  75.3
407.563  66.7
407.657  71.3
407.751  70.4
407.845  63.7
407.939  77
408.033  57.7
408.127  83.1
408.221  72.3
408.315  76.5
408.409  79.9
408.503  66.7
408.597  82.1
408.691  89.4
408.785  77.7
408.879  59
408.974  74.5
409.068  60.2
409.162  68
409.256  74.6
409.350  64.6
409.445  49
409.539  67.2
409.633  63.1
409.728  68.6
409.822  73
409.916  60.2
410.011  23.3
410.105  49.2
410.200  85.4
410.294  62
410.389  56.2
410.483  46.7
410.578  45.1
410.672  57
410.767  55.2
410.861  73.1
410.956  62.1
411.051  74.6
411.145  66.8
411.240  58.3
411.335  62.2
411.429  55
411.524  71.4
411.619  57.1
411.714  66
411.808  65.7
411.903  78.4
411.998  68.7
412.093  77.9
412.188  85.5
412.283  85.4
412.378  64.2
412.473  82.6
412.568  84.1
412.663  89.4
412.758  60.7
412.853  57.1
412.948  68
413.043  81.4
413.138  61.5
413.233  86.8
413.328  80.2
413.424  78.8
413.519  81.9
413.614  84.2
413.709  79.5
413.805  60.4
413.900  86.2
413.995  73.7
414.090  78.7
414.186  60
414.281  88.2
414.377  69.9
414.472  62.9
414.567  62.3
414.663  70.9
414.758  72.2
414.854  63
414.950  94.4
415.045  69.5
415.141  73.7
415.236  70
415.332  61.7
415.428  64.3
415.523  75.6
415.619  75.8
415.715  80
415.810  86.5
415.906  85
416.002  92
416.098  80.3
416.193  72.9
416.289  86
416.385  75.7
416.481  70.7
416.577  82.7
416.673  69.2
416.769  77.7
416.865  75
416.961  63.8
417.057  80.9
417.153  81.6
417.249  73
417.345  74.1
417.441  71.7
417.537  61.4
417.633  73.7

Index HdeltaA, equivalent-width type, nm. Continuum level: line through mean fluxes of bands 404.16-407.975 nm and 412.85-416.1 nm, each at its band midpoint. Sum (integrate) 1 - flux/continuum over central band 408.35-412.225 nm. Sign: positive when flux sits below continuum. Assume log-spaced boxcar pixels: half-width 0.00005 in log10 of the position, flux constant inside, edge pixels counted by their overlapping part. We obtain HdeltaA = 0.61 nm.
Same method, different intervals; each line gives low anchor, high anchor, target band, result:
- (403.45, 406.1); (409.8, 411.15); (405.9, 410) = -0.17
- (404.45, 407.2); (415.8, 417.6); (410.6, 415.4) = 0.42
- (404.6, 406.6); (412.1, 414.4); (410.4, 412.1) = 0.32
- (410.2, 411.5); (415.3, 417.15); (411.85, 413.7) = -0.28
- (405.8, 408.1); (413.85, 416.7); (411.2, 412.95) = 0.12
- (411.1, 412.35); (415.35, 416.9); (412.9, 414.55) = -0.05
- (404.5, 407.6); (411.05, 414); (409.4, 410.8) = 0.34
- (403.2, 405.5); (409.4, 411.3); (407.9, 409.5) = -0.11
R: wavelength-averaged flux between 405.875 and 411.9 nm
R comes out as 69.1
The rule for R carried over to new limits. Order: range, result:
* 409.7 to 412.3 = 63.7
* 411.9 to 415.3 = 74.7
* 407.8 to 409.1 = 73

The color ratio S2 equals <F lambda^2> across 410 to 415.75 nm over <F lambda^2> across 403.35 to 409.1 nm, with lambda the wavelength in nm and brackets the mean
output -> 0.91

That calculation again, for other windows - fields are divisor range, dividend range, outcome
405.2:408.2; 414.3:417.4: 1.02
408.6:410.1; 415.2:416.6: 1.23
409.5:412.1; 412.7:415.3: 1.19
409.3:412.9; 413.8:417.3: 1.18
